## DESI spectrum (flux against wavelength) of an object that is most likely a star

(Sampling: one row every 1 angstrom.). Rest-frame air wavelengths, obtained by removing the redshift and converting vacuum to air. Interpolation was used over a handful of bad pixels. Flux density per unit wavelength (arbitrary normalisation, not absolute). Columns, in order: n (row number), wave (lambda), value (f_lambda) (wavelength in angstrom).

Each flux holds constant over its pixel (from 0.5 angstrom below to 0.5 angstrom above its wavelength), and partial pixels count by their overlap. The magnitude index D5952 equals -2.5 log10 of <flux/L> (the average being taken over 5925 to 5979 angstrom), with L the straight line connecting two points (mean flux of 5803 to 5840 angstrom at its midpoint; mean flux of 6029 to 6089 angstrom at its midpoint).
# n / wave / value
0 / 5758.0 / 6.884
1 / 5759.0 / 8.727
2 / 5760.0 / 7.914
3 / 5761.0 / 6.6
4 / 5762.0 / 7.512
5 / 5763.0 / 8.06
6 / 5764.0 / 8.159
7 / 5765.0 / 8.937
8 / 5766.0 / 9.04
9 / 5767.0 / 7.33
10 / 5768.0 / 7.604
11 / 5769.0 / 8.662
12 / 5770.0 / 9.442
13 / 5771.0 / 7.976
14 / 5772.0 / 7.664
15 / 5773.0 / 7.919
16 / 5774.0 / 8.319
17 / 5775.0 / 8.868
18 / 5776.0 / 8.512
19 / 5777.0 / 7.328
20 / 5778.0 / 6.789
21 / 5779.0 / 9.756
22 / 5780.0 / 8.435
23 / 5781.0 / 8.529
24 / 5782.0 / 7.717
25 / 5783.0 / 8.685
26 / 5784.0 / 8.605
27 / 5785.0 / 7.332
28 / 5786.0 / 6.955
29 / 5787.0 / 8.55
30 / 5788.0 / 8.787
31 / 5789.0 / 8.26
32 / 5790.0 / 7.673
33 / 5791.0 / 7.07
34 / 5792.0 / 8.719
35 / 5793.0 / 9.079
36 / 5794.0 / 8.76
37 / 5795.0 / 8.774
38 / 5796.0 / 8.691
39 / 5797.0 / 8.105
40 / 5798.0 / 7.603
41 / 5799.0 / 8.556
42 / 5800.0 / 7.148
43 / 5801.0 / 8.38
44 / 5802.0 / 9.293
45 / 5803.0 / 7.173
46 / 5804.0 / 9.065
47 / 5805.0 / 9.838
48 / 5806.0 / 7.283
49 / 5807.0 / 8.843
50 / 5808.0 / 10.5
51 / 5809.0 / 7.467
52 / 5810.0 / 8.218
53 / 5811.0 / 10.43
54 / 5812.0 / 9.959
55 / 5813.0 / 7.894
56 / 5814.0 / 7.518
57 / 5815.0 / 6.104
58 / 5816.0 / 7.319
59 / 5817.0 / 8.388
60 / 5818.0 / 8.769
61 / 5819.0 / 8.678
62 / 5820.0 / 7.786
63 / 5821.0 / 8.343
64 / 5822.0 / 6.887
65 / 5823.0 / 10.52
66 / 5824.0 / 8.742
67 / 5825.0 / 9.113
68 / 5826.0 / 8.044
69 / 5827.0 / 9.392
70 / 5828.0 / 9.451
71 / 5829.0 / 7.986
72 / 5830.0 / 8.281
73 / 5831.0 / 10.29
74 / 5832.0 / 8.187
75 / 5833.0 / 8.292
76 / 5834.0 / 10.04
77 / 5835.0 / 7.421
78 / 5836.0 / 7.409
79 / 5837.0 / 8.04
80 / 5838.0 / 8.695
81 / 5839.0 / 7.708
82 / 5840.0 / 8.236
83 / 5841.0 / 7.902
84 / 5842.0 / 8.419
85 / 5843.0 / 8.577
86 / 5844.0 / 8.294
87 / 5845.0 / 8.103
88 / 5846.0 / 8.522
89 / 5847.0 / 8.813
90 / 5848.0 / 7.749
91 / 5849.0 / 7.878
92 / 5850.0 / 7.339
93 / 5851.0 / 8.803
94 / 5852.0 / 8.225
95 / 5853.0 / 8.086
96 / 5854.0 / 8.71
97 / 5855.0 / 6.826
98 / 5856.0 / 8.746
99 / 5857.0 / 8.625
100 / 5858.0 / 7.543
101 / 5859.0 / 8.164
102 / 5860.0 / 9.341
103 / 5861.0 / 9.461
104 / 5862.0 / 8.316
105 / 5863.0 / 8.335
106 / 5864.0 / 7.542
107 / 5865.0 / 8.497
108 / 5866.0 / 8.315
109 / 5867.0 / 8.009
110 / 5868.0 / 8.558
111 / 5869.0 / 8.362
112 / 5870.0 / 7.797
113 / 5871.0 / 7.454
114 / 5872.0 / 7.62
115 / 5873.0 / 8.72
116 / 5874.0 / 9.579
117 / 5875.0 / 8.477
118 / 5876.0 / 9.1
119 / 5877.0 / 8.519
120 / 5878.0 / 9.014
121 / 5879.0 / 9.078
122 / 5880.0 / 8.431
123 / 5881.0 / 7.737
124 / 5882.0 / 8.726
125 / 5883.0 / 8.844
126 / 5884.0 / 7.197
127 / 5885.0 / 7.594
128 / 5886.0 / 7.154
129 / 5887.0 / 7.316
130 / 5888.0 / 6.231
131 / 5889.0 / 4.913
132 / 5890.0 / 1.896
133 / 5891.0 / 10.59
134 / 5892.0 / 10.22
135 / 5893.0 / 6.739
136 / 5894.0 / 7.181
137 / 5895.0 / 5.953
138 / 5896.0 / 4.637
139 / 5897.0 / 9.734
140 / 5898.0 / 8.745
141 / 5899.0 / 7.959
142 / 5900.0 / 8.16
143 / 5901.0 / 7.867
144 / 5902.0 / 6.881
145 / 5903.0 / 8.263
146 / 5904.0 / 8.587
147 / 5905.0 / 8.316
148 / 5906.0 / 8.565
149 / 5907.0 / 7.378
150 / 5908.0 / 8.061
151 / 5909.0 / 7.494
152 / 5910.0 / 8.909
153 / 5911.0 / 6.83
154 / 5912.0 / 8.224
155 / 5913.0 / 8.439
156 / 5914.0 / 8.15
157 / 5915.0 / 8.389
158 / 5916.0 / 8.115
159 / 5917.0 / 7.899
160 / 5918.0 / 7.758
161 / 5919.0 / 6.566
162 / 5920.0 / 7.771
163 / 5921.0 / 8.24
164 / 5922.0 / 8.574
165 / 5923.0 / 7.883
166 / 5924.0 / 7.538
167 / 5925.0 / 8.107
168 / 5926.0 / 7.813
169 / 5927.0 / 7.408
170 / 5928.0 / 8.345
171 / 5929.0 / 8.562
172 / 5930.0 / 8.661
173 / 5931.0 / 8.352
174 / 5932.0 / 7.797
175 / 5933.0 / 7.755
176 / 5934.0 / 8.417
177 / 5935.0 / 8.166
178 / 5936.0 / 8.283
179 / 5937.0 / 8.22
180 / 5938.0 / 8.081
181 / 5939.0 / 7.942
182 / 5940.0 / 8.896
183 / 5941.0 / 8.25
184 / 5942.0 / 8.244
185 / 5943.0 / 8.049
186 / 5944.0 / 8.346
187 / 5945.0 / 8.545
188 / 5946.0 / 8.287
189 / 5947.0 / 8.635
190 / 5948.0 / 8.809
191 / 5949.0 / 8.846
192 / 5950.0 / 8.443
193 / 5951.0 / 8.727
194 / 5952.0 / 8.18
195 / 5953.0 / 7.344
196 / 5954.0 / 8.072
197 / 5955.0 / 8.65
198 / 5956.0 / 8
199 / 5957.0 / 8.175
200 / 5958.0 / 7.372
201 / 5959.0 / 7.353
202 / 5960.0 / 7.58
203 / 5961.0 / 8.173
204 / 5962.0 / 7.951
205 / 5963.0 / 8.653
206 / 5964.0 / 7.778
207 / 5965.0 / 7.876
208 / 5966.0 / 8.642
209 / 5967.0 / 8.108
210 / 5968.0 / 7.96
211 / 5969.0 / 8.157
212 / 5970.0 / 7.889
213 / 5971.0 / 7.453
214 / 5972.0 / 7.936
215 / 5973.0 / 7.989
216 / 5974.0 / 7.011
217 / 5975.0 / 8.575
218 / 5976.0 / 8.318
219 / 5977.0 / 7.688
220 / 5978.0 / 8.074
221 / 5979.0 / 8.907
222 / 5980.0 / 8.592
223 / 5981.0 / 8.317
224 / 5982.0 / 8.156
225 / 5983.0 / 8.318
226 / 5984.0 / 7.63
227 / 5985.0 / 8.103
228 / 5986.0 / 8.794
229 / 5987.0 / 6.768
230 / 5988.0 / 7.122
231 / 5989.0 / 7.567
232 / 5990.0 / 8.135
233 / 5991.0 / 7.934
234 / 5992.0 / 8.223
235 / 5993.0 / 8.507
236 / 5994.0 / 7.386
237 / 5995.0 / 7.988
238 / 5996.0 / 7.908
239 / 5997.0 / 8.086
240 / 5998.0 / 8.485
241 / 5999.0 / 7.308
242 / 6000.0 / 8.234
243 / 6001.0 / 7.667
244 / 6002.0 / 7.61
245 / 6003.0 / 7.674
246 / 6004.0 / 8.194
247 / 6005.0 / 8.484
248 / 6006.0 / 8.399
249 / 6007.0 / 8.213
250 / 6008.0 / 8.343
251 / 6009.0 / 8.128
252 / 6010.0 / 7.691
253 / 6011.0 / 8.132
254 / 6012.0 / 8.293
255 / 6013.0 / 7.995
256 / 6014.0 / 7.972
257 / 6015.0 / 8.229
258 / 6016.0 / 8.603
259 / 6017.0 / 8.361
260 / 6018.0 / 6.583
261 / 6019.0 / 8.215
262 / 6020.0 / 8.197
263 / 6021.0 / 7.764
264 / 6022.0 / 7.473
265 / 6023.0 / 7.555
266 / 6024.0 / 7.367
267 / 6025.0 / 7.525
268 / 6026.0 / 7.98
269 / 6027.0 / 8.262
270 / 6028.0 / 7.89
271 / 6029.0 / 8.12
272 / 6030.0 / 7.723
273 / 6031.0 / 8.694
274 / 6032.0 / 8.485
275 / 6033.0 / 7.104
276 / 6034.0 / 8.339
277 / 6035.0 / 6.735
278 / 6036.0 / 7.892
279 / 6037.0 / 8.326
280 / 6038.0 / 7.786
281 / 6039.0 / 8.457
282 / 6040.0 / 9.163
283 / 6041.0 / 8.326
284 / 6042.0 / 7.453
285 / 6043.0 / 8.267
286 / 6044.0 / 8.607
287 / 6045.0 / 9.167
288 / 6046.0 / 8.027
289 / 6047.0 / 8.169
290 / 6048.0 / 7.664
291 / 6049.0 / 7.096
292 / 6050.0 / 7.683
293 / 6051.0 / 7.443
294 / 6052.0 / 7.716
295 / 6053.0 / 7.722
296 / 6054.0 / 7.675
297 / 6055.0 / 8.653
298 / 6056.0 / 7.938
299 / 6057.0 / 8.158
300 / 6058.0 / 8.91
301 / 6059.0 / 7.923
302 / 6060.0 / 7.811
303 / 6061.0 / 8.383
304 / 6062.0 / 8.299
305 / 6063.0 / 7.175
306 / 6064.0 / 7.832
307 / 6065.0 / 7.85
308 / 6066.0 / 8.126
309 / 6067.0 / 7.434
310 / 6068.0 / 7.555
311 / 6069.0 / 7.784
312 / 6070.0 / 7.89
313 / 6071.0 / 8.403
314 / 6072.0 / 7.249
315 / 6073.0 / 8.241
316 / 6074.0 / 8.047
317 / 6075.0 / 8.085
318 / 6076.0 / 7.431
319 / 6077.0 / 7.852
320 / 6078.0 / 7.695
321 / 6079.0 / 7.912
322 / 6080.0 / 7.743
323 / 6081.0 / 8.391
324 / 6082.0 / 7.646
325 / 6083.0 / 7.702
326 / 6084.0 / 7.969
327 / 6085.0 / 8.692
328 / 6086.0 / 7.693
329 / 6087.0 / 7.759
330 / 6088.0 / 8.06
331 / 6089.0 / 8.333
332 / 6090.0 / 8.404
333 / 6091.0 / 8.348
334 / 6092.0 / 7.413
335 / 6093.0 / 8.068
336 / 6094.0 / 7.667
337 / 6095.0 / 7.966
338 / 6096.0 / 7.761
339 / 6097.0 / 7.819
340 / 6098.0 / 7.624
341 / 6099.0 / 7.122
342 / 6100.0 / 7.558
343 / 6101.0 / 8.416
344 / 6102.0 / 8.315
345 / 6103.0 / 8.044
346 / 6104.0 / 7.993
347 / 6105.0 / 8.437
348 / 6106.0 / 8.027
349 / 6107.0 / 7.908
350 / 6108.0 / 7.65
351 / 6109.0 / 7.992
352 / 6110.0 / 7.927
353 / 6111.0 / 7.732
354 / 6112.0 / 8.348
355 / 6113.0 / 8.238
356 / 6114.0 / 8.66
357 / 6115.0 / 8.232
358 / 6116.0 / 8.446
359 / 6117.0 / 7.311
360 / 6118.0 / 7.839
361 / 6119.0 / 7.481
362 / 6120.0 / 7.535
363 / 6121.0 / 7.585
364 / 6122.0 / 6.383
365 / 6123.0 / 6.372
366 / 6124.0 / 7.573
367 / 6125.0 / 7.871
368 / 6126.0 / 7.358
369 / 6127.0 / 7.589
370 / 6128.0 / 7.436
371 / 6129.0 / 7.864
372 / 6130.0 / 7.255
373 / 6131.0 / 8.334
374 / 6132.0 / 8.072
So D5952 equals 0.01 mag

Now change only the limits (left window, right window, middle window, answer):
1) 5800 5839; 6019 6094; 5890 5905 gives 0.07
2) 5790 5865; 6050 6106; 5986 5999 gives 0.03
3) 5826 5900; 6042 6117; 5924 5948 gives -0.02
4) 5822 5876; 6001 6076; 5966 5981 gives 0.01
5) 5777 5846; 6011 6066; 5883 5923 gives 0.08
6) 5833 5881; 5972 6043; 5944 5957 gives -0.03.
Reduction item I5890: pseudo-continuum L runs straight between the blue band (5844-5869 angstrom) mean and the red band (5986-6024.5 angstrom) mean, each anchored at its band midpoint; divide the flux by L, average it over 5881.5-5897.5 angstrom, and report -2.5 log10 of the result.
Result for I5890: 0.143 mag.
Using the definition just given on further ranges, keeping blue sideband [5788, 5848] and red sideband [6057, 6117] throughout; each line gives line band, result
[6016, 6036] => 0.032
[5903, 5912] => 0.030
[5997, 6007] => 0.012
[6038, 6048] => -0.040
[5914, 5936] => 0.030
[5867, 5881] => -0.019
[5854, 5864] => 0.000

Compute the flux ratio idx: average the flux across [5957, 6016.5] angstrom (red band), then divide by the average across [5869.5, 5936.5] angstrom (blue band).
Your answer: 1.01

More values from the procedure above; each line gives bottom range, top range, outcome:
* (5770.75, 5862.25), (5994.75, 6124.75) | 0.95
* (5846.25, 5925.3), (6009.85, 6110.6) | 1.00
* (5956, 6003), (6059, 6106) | 0.99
